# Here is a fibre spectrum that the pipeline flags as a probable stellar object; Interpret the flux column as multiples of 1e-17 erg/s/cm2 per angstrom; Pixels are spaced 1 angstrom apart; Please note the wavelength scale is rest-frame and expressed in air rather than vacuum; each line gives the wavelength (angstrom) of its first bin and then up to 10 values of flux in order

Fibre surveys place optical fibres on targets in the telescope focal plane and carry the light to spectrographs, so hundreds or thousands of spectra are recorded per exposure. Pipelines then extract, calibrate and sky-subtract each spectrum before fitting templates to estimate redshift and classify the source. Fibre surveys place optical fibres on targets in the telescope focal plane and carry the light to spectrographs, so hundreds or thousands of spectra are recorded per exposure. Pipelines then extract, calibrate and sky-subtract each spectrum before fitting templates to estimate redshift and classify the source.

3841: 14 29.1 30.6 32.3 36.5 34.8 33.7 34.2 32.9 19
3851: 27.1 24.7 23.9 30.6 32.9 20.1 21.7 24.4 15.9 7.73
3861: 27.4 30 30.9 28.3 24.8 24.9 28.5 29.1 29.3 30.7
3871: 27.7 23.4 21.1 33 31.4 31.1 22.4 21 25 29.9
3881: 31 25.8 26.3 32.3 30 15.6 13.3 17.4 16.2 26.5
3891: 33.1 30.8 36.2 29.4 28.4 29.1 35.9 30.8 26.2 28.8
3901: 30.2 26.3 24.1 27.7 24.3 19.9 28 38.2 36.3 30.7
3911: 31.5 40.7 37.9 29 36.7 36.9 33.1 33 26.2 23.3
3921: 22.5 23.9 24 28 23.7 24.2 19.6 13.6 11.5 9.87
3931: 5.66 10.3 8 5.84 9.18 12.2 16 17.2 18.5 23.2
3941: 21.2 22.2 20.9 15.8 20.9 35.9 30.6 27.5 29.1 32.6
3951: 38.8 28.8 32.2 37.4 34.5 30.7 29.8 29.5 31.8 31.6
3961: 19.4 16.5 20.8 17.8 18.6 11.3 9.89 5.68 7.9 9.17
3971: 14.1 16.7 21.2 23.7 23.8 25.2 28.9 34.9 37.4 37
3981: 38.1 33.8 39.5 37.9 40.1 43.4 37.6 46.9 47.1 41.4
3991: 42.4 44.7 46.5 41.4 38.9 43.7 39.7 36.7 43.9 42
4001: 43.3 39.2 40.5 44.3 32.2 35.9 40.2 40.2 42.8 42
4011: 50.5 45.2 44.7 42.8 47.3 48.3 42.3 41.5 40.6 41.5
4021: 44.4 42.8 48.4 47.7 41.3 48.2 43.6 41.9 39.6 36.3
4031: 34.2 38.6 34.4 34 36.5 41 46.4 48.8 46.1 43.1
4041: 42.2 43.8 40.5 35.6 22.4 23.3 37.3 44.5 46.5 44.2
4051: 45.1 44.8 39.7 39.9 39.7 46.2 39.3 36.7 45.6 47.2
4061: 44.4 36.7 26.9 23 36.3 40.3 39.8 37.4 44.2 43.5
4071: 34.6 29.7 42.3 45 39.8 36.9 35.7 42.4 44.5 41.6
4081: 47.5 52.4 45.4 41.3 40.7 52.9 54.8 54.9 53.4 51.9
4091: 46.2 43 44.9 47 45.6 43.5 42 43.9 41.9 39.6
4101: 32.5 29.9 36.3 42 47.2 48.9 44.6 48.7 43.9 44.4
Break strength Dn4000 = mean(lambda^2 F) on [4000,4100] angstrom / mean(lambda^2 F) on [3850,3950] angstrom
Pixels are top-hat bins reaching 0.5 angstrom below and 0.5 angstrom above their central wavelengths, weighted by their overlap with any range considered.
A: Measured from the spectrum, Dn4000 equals 1.80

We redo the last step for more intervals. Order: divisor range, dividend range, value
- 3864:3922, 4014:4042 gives 1.60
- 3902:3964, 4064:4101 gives 1.86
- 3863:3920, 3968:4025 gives 1.40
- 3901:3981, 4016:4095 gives 1.84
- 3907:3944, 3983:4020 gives 1.92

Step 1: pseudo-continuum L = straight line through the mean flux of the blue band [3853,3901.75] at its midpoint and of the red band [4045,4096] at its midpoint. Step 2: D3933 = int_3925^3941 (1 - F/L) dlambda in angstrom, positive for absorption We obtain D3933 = 8.67 angstrom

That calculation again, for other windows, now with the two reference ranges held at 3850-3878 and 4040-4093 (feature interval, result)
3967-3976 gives 4.9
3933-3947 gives 5.9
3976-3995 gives -2.3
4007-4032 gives -3.5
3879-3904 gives 0.7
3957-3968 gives 4.3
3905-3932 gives 3.4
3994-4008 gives -1.4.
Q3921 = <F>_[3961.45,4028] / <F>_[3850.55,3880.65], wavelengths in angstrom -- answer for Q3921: 1.4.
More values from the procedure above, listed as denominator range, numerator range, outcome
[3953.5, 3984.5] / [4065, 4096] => 1.76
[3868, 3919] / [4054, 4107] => 1.47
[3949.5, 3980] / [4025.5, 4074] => 1.63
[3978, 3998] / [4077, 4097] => 1.15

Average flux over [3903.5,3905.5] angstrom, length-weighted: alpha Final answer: 26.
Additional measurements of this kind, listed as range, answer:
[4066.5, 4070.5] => 41.2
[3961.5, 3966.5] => 17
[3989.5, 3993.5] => 43.8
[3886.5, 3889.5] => 15.6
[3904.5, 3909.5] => 29.3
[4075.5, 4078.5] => 38.3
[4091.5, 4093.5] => 44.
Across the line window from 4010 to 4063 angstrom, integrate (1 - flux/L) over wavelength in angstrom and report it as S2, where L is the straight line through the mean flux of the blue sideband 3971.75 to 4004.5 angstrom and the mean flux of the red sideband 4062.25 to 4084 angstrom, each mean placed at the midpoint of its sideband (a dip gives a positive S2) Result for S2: -3.8 angstrom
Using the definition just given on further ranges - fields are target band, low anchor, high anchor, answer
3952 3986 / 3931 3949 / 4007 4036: 1.0 angstrom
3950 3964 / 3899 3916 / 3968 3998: 1.5 angstrom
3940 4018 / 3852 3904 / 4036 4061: 6.0 angstrom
